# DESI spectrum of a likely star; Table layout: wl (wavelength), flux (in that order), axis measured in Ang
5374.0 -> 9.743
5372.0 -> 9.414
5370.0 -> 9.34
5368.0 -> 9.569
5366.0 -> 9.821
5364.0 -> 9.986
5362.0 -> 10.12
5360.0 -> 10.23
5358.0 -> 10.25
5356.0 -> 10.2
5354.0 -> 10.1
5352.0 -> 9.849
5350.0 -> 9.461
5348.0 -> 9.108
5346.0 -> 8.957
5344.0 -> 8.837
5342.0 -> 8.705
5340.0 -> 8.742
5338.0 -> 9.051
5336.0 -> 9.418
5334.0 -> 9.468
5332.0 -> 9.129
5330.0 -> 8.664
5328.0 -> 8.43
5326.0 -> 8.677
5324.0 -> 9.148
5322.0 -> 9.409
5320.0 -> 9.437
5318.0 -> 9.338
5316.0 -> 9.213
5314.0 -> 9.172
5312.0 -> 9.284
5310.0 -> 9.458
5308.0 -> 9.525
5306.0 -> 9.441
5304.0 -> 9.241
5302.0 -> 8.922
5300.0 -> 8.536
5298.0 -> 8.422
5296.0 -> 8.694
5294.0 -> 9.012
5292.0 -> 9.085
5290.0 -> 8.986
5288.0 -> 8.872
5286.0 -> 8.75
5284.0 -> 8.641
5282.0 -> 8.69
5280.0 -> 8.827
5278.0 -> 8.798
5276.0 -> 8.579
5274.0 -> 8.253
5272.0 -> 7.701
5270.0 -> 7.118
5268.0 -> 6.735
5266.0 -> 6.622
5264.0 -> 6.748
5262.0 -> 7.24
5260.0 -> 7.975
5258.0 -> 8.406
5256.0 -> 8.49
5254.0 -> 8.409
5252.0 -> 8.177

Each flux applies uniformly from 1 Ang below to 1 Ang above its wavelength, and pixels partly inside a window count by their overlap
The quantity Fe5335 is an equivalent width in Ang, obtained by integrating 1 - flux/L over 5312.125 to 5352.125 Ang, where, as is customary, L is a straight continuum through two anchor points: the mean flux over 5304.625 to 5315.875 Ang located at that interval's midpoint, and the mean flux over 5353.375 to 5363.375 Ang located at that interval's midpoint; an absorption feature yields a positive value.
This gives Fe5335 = 2.6 Ang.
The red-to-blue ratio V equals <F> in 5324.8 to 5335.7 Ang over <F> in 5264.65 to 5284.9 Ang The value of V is 1.12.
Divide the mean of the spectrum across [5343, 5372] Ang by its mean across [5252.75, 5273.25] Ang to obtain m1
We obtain 1.28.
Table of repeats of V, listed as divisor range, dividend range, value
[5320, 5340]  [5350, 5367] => 1.11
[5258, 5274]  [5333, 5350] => 1.24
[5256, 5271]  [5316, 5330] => 1.23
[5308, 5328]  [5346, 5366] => 1.07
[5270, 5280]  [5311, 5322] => 1.13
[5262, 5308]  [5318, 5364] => 1.11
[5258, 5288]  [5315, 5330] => 1.14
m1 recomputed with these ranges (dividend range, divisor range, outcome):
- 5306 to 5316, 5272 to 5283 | 1.09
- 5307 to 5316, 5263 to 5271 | 1.37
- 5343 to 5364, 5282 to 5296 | 1.10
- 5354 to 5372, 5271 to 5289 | 1.16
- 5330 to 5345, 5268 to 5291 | 1.07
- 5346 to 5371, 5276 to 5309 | 1.10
